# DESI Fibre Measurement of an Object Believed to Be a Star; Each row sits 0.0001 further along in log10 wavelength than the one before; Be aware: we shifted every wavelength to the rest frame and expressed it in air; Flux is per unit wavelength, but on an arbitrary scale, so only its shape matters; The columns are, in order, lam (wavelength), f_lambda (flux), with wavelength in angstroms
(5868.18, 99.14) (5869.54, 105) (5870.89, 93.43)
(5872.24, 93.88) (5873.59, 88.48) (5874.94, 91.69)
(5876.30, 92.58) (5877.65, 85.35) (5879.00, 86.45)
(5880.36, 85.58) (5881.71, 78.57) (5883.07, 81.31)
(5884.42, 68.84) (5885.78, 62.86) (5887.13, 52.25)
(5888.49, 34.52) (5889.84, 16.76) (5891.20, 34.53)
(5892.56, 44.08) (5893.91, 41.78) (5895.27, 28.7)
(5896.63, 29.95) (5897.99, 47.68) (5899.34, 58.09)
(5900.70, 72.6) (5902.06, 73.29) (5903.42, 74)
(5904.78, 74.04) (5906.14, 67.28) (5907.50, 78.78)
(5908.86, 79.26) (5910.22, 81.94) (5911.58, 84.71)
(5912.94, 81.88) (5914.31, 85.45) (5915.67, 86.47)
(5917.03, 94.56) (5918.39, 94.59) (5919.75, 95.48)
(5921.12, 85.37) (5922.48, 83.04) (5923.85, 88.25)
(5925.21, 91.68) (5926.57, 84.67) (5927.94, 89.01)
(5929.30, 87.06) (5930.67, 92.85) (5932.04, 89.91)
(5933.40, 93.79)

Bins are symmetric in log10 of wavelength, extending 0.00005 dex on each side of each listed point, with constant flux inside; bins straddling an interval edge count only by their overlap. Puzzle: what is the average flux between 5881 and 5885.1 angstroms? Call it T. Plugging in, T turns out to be 76.3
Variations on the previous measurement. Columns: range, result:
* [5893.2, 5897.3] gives 33.6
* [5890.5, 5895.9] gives 37.3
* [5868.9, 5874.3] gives 95.3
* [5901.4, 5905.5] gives 73.7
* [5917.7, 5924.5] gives 89.3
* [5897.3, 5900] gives 52.9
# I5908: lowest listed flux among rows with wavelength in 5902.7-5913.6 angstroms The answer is 67.28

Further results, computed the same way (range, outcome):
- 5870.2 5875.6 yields 88.48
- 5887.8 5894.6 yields 16.76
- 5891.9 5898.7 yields 28.7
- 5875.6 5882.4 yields 78.57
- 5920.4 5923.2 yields 83.04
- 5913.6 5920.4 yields 85.45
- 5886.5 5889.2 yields 34.52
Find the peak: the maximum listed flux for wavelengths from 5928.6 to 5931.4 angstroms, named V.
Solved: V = 92.85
